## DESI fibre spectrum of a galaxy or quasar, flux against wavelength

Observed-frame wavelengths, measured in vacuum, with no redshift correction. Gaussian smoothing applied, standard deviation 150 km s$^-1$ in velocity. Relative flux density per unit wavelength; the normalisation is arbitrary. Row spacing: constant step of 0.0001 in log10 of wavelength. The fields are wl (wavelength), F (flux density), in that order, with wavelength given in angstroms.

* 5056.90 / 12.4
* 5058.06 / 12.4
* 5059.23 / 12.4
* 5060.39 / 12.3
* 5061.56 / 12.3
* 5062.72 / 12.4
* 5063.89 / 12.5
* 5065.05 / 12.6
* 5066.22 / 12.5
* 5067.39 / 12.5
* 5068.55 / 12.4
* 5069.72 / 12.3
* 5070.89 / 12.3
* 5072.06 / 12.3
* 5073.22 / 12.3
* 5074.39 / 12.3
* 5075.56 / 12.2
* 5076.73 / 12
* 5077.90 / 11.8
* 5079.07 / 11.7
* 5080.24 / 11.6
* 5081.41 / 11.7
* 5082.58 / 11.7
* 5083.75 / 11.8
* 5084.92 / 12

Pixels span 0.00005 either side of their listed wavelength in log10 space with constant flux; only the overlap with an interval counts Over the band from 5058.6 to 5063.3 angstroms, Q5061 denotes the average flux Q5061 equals 12.4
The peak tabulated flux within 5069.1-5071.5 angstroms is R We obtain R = 12.3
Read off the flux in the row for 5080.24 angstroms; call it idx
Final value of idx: 11.6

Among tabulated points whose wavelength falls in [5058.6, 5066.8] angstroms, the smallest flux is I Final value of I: 12.3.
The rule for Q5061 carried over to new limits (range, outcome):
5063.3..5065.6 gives 12.6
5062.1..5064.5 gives 12.5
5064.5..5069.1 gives 12.5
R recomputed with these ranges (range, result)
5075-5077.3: 12.2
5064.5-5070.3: 12.6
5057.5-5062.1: 12.4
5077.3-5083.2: 11.8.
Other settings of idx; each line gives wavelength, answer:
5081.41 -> 11.7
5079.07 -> 11.7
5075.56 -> 12.2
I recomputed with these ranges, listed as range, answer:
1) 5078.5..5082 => 11.6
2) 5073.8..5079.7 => 11.7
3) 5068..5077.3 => 12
